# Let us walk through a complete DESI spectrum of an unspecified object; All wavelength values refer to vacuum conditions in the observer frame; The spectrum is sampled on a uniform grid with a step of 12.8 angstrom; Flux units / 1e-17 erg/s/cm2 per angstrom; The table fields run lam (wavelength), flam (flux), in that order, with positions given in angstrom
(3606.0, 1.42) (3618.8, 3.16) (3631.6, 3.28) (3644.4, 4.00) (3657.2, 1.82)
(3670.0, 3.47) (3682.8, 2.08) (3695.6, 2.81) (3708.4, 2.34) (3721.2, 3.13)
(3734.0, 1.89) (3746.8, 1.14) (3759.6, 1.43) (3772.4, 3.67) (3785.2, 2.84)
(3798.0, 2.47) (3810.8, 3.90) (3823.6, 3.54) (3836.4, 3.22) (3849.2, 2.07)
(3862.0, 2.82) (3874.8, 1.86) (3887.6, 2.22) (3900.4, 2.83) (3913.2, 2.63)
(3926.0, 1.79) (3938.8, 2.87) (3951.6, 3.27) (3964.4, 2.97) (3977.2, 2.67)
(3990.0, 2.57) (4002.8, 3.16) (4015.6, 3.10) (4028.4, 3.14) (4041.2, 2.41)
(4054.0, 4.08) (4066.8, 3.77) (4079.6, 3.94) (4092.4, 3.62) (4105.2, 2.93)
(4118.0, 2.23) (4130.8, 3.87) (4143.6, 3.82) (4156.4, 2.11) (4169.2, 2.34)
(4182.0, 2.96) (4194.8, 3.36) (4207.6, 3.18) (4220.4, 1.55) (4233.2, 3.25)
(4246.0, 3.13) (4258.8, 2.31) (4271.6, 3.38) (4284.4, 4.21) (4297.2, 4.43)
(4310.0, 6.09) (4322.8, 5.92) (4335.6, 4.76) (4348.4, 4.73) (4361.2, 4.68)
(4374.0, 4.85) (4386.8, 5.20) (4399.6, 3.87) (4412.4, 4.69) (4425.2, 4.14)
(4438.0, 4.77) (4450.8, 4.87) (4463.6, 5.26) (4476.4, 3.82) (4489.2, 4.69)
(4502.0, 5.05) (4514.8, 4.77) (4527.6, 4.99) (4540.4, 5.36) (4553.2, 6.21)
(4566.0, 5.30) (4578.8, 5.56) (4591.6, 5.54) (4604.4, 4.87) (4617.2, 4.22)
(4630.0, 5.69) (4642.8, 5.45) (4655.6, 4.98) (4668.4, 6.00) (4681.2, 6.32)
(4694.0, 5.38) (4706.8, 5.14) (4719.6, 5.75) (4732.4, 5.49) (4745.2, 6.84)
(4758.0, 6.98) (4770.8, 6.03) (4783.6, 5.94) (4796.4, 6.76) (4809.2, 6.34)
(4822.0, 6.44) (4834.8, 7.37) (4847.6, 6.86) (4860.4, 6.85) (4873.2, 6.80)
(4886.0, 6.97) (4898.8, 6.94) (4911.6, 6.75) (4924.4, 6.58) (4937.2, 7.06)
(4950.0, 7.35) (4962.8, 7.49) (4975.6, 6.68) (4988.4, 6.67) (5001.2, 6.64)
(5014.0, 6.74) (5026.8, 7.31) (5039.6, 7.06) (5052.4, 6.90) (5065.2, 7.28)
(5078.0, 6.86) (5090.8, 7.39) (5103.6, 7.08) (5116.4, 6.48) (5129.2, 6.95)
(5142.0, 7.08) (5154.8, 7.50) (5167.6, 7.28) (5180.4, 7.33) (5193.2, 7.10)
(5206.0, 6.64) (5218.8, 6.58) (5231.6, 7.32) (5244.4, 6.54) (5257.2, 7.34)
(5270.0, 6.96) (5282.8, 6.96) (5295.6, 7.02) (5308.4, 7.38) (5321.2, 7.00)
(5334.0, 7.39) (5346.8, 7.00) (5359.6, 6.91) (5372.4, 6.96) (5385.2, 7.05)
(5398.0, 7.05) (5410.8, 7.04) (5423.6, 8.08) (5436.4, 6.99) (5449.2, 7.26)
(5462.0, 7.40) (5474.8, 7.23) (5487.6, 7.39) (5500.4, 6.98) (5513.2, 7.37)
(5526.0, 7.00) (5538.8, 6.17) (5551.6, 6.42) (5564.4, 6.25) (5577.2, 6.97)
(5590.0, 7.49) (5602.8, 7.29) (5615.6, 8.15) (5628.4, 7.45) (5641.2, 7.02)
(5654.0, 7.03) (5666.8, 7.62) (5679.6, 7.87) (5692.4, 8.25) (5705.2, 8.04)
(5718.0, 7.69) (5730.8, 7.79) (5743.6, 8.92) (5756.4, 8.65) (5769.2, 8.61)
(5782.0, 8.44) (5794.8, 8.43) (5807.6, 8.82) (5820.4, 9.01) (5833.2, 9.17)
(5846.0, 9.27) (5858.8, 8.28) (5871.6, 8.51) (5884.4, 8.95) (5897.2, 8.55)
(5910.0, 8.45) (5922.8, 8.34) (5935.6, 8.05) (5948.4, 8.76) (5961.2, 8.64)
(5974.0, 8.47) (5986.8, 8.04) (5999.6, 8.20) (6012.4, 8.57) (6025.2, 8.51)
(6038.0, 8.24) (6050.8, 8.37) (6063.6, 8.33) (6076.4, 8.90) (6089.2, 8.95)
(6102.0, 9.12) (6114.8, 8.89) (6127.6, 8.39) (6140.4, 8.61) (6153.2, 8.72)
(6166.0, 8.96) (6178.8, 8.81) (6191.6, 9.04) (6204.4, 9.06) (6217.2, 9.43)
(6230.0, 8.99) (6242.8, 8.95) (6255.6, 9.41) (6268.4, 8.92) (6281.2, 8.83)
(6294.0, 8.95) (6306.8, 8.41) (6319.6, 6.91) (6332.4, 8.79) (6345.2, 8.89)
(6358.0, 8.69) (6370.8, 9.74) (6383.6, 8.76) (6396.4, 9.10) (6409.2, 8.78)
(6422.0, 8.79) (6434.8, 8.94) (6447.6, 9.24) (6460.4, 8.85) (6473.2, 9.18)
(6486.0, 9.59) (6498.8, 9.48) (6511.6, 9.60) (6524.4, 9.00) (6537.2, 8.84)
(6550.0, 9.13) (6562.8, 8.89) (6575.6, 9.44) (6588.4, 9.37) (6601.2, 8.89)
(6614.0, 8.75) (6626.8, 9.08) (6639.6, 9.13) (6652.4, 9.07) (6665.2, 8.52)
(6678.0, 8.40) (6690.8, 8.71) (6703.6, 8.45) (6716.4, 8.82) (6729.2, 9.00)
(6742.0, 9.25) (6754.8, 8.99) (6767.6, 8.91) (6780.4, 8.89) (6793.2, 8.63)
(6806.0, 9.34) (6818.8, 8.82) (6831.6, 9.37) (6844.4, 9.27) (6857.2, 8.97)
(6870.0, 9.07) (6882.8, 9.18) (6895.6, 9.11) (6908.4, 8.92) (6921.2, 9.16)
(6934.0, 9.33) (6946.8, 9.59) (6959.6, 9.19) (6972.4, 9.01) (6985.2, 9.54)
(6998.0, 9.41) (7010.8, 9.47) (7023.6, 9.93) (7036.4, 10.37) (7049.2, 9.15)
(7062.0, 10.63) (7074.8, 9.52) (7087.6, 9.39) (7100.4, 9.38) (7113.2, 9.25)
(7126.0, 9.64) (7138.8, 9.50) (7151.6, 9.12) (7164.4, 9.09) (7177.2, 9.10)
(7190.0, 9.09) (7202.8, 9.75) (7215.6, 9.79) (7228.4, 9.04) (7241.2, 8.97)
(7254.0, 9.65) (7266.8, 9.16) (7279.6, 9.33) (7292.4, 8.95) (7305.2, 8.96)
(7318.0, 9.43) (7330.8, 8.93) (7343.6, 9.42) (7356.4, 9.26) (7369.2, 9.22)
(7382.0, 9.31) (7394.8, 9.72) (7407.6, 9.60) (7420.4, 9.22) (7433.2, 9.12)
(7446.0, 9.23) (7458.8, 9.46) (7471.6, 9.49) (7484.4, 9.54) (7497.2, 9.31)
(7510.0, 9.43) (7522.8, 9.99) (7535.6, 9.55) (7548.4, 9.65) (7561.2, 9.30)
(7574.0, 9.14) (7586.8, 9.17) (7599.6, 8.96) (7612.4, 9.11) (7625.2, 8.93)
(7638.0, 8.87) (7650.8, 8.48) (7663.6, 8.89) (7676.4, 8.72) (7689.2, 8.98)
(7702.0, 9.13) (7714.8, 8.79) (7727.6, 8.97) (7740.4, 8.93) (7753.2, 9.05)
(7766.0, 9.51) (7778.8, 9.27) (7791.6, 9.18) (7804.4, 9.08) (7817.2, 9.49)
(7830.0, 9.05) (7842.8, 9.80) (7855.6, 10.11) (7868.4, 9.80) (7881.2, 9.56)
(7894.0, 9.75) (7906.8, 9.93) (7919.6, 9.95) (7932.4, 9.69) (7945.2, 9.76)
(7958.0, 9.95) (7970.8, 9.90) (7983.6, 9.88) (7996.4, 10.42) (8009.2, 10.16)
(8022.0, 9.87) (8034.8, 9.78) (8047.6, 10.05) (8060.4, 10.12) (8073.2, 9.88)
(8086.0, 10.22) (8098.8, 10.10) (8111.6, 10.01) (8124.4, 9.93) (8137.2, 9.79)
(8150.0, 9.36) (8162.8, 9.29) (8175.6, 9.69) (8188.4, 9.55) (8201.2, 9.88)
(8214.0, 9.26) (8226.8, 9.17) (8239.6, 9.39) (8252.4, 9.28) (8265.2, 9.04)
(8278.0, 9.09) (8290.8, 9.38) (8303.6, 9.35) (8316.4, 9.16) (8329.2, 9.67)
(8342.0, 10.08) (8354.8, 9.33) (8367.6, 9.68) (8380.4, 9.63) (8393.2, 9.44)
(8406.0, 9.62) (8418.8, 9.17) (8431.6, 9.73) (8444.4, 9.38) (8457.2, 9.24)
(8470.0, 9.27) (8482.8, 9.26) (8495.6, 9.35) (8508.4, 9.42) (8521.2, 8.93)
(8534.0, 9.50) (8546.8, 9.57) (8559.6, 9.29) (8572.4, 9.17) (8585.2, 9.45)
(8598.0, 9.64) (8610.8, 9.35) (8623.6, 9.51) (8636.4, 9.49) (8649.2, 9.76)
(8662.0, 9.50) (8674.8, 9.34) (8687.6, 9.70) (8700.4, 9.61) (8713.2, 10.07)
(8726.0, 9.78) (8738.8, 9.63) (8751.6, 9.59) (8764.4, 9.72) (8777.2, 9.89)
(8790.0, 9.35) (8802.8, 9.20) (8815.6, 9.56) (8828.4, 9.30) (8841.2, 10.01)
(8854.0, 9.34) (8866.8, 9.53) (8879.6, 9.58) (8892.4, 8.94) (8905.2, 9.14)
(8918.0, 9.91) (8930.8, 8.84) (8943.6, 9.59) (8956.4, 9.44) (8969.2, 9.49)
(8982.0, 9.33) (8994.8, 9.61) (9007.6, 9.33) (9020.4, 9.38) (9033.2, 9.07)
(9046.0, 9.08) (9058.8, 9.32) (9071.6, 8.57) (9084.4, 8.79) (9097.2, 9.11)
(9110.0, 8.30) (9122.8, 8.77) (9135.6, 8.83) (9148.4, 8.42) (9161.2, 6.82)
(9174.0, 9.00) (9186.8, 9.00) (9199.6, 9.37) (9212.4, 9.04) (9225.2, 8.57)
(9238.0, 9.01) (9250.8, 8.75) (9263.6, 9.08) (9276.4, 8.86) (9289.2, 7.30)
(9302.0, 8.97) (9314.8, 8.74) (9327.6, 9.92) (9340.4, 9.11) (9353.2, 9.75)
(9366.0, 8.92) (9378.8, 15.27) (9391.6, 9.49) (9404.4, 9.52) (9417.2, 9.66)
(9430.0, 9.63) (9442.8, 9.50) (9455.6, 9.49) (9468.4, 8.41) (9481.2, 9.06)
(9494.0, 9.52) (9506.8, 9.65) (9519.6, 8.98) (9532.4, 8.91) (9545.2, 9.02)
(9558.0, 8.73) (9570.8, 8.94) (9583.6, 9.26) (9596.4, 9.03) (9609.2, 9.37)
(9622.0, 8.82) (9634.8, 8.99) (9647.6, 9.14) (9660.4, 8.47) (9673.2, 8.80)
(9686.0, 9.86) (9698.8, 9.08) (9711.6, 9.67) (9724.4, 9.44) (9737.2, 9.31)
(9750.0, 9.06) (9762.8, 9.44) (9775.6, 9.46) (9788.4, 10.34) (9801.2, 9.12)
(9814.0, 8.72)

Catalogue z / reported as 0.072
